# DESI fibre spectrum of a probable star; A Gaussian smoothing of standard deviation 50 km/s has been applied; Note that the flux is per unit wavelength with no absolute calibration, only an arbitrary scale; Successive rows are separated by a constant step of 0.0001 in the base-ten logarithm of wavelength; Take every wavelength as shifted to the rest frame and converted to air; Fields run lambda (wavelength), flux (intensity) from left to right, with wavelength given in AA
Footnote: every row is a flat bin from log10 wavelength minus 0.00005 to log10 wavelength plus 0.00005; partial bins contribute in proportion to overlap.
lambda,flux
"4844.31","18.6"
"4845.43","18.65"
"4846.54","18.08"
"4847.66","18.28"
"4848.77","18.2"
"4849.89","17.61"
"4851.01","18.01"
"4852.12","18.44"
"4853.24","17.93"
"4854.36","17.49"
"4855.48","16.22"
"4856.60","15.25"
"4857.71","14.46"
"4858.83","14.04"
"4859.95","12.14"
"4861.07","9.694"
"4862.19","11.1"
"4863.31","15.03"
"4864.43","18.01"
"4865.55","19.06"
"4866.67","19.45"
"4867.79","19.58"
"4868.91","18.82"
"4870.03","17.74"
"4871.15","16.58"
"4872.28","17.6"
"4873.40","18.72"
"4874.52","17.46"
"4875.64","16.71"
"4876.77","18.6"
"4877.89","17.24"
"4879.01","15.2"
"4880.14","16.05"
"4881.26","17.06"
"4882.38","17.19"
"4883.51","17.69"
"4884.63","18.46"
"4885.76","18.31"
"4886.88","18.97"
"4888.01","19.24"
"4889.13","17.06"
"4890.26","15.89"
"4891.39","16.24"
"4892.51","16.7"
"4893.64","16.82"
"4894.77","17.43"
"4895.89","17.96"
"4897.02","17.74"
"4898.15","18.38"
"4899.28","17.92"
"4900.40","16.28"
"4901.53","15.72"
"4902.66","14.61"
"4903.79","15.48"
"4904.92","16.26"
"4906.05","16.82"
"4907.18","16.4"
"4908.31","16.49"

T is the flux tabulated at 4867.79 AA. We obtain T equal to 19.58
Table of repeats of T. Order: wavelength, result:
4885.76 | 18.31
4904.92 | 16.26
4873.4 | 18.72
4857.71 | 14.46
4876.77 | 18.6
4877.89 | 17.24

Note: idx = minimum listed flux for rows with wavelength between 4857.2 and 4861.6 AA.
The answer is 9.694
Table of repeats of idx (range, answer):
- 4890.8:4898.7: 16.24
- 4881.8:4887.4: 17.19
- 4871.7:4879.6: 15.2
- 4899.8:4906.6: 14.61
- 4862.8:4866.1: 15.03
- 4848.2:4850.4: 17.61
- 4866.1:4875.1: 16.58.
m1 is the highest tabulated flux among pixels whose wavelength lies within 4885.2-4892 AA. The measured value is 19.24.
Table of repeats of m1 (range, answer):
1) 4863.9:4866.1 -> 19.06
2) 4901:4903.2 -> 15.72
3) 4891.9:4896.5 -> 17.96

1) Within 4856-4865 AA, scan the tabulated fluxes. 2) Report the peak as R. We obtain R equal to 18.01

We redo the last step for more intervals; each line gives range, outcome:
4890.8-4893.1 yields 16.7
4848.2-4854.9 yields 18.44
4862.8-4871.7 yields 19.58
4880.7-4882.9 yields 17.19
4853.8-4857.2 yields 17.49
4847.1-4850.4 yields 18.28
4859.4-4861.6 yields 12.14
